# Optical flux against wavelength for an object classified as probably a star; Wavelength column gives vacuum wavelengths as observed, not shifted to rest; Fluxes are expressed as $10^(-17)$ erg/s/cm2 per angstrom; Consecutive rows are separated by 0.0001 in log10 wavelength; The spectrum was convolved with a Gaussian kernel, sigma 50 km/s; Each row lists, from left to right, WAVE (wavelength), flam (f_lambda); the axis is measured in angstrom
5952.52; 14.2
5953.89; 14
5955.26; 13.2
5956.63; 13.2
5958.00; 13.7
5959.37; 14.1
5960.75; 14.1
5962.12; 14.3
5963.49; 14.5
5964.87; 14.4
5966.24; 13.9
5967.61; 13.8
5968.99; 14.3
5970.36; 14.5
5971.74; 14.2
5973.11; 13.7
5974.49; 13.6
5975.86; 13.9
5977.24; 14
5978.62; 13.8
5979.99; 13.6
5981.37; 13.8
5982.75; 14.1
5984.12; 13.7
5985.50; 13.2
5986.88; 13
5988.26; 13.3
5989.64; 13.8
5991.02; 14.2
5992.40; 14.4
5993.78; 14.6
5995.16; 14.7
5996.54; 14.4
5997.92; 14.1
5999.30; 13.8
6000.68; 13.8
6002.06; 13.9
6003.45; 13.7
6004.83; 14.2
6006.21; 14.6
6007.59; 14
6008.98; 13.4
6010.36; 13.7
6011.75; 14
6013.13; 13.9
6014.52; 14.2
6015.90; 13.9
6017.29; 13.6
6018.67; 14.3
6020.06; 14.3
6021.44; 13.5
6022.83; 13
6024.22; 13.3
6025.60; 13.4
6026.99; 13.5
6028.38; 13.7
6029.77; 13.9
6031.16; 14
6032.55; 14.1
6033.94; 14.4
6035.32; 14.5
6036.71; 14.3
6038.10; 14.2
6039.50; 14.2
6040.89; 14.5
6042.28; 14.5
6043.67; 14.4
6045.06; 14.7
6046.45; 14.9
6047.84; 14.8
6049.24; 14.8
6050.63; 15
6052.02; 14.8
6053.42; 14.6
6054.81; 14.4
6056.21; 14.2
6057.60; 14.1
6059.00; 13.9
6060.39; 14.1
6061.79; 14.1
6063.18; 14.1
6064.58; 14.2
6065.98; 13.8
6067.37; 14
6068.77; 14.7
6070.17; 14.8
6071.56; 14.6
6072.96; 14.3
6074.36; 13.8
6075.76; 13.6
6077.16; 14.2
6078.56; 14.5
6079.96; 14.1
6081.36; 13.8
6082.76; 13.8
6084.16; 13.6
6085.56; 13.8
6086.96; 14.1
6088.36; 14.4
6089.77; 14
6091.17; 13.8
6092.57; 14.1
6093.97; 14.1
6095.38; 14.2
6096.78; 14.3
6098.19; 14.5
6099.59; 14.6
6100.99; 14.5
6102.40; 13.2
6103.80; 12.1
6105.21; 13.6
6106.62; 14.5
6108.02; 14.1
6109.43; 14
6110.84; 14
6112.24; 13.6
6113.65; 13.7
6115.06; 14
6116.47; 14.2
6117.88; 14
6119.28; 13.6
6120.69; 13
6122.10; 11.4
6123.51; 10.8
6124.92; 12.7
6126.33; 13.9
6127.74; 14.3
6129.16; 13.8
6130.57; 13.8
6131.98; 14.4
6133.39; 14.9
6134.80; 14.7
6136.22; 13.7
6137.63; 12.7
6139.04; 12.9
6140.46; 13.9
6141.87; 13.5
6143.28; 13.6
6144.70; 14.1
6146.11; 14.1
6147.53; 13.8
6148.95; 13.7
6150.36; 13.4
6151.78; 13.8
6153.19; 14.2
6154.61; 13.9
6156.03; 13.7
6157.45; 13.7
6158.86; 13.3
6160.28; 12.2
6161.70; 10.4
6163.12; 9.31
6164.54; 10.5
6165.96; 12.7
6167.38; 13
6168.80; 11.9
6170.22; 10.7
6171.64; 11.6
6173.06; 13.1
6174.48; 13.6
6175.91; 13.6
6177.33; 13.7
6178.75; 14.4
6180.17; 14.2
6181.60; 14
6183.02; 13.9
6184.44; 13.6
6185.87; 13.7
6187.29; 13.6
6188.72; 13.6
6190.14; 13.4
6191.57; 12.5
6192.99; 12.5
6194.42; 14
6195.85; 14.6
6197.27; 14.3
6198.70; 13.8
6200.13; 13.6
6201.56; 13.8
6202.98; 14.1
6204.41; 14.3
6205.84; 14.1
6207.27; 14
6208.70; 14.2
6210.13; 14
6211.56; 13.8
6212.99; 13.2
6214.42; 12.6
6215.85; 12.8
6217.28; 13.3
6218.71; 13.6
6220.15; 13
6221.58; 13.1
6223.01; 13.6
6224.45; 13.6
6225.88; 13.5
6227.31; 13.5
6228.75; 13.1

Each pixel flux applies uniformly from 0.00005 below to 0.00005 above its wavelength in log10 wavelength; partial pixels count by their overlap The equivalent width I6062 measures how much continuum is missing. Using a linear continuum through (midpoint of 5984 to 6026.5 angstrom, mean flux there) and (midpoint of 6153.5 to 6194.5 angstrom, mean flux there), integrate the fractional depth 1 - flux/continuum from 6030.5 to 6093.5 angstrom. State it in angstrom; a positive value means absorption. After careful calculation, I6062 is -3.3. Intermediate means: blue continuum 13.9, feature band 14.3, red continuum 12.9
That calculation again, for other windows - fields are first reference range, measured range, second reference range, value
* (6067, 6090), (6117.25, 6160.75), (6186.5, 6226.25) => 1.0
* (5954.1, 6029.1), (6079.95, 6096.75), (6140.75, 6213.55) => -0.5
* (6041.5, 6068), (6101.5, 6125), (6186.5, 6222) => 1.2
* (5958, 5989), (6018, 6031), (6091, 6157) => 0.2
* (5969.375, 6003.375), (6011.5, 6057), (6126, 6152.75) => -0.9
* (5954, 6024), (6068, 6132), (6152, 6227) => -1.3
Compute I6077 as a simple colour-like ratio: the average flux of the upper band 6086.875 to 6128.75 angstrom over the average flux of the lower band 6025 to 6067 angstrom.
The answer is 0.96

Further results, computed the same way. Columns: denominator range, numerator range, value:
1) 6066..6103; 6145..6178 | 0.91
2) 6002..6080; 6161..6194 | 0.90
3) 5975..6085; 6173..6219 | 0.97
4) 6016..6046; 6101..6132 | 0.96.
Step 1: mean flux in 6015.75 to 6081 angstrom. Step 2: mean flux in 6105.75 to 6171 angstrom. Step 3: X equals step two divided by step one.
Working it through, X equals 0.93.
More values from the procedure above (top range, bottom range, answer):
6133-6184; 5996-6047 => 0.94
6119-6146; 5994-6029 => 0.97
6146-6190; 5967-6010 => 0.94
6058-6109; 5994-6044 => 1.00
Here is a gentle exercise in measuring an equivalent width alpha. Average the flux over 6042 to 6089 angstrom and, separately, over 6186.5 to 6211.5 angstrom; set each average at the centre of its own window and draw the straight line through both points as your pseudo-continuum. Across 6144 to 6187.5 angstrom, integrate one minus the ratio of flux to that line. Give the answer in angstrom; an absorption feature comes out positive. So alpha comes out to 2.6 angstrom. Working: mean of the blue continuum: 14.3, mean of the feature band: 13.1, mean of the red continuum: 13.8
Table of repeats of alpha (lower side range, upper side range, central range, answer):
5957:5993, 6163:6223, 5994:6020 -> -0.4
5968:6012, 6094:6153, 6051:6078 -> -0.8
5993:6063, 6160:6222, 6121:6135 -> 0.1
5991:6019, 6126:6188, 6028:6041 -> -0.2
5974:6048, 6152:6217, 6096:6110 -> -0.4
